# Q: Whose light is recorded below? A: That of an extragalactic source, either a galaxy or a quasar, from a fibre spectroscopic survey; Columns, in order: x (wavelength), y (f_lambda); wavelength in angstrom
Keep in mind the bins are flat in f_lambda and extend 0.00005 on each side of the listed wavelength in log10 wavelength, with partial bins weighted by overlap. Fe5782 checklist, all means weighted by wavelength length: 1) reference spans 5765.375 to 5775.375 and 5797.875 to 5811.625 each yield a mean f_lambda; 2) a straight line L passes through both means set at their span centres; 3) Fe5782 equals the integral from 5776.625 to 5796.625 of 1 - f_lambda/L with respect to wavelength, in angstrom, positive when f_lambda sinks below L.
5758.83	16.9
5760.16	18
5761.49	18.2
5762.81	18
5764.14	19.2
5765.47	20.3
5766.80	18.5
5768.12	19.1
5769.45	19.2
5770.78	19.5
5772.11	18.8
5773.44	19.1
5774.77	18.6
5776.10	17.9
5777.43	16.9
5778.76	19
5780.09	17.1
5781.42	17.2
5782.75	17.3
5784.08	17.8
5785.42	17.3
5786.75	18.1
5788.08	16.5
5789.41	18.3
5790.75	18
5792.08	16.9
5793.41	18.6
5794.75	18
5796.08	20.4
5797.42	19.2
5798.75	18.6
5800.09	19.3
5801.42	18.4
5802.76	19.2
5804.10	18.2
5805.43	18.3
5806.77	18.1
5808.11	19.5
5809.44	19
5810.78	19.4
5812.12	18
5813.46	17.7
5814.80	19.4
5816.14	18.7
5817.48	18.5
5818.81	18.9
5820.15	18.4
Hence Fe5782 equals 1.2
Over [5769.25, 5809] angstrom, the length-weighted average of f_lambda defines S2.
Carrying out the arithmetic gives 18.3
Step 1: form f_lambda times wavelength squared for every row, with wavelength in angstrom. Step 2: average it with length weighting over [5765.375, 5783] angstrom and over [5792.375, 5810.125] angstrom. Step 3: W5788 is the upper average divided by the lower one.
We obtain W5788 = 1.03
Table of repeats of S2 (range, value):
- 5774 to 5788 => 17.7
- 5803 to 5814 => 18.6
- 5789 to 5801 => 18.6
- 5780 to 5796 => 17.7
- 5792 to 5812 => 18.8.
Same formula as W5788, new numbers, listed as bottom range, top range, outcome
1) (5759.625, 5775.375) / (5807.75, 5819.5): 1.01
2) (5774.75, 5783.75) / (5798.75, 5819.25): 1.07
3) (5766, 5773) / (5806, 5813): 1.00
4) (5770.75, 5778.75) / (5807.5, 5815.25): 1.03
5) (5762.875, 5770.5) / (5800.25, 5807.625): 0.98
